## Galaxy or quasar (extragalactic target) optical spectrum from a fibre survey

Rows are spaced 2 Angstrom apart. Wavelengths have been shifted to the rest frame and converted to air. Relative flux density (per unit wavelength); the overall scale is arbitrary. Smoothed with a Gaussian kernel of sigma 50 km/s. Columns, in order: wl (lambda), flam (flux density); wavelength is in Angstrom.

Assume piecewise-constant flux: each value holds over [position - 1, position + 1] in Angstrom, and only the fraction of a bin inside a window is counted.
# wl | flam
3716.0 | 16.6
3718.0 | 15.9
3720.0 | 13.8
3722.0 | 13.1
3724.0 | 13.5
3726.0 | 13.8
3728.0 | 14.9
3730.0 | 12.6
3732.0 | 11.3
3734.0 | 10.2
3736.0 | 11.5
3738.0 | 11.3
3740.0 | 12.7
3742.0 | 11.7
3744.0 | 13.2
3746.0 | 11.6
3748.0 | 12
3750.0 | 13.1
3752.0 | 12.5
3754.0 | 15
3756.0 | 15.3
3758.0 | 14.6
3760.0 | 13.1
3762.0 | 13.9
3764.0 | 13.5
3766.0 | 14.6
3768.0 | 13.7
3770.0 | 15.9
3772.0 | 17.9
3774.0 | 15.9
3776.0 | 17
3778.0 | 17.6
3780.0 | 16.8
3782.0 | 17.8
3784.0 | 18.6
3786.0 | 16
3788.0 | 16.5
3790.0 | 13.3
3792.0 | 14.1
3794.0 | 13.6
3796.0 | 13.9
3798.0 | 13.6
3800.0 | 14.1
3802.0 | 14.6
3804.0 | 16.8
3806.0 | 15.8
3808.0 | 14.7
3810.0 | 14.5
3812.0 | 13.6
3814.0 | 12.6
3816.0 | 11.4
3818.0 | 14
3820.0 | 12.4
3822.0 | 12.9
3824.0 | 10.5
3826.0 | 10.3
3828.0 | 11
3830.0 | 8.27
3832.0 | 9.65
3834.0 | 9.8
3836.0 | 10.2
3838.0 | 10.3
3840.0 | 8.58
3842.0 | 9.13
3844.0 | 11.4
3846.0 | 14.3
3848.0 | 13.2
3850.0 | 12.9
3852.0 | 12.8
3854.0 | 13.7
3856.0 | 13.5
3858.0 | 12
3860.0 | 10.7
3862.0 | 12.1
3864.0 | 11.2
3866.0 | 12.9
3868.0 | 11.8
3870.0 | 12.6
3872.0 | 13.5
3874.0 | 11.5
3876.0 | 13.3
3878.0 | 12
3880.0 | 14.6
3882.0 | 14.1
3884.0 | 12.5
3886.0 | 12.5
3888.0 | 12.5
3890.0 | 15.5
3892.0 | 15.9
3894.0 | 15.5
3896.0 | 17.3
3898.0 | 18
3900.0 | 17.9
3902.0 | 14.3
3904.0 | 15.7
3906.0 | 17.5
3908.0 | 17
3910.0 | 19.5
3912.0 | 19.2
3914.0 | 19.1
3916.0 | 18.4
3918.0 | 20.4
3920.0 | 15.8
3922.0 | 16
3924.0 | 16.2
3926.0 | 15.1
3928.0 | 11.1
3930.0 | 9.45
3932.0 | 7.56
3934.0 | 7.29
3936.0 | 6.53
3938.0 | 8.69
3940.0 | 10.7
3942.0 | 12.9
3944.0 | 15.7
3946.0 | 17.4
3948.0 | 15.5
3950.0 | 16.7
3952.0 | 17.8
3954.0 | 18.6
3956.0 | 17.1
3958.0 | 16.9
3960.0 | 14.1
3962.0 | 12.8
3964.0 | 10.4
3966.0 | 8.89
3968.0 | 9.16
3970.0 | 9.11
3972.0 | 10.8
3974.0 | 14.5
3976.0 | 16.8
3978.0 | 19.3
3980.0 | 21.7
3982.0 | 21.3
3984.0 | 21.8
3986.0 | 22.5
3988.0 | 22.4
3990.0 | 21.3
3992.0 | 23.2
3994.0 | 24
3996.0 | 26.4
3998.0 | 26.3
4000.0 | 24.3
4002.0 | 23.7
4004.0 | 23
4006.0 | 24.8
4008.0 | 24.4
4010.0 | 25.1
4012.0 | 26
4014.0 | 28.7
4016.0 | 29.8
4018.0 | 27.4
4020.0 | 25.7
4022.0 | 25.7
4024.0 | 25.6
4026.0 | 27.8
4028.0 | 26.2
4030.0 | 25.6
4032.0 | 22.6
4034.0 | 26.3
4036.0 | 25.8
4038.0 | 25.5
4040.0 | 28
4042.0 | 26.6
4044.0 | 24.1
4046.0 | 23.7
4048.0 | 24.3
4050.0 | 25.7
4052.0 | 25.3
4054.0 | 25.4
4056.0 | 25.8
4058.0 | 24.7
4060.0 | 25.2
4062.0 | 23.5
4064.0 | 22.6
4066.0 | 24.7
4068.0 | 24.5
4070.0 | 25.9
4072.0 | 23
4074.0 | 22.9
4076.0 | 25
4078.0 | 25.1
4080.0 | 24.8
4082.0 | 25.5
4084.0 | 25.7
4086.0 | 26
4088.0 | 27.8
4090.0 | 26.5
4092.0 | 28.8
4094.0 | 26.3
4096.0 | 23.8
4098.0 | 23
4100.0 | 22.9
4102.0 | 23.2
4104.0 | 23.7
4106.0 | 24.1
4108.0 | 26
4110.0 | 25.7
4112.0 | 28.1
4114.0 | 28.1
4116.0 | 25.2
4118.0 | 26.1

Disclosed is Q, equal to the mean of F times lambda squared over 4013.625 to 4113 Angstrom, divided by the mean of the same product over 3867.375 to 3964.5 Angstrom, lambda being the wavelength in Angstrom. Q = 1.88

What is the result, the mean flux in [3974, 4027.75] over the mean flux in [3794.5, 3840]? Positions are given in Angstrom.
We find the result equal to 1.94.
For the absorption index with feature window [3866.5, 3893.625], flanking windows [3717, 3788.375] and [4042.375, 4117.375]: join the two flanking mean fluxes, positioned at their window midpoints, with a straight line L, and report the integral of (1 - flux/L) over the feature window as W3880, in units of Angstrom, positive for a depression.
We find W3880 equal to 7.6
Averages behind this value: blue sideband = 14.2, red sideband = 25.1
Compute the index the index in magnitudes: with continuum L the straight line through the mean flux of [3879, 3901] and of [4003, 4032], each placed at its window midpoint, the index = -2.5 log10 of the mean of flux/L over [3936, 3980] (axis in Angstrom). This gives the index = 0.44 mag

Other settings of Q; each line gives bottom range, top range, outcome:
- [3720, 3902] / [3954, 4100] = 1.92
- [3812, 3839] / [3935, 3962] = 1.39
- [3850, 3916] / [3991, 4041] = 1.89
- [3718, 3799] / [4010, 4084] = 2.08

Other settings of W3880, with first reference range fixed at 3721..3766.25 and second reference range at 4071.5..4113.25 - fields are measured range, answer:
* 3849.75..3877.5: 7.6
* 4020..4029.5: -1.4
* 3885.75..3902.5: 2.4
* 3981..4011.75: -2.6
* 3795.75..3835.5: 7.1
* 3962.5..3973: 5.5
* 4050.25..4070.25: -0.6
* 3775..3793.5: -2.5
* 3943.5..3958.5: 2.4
